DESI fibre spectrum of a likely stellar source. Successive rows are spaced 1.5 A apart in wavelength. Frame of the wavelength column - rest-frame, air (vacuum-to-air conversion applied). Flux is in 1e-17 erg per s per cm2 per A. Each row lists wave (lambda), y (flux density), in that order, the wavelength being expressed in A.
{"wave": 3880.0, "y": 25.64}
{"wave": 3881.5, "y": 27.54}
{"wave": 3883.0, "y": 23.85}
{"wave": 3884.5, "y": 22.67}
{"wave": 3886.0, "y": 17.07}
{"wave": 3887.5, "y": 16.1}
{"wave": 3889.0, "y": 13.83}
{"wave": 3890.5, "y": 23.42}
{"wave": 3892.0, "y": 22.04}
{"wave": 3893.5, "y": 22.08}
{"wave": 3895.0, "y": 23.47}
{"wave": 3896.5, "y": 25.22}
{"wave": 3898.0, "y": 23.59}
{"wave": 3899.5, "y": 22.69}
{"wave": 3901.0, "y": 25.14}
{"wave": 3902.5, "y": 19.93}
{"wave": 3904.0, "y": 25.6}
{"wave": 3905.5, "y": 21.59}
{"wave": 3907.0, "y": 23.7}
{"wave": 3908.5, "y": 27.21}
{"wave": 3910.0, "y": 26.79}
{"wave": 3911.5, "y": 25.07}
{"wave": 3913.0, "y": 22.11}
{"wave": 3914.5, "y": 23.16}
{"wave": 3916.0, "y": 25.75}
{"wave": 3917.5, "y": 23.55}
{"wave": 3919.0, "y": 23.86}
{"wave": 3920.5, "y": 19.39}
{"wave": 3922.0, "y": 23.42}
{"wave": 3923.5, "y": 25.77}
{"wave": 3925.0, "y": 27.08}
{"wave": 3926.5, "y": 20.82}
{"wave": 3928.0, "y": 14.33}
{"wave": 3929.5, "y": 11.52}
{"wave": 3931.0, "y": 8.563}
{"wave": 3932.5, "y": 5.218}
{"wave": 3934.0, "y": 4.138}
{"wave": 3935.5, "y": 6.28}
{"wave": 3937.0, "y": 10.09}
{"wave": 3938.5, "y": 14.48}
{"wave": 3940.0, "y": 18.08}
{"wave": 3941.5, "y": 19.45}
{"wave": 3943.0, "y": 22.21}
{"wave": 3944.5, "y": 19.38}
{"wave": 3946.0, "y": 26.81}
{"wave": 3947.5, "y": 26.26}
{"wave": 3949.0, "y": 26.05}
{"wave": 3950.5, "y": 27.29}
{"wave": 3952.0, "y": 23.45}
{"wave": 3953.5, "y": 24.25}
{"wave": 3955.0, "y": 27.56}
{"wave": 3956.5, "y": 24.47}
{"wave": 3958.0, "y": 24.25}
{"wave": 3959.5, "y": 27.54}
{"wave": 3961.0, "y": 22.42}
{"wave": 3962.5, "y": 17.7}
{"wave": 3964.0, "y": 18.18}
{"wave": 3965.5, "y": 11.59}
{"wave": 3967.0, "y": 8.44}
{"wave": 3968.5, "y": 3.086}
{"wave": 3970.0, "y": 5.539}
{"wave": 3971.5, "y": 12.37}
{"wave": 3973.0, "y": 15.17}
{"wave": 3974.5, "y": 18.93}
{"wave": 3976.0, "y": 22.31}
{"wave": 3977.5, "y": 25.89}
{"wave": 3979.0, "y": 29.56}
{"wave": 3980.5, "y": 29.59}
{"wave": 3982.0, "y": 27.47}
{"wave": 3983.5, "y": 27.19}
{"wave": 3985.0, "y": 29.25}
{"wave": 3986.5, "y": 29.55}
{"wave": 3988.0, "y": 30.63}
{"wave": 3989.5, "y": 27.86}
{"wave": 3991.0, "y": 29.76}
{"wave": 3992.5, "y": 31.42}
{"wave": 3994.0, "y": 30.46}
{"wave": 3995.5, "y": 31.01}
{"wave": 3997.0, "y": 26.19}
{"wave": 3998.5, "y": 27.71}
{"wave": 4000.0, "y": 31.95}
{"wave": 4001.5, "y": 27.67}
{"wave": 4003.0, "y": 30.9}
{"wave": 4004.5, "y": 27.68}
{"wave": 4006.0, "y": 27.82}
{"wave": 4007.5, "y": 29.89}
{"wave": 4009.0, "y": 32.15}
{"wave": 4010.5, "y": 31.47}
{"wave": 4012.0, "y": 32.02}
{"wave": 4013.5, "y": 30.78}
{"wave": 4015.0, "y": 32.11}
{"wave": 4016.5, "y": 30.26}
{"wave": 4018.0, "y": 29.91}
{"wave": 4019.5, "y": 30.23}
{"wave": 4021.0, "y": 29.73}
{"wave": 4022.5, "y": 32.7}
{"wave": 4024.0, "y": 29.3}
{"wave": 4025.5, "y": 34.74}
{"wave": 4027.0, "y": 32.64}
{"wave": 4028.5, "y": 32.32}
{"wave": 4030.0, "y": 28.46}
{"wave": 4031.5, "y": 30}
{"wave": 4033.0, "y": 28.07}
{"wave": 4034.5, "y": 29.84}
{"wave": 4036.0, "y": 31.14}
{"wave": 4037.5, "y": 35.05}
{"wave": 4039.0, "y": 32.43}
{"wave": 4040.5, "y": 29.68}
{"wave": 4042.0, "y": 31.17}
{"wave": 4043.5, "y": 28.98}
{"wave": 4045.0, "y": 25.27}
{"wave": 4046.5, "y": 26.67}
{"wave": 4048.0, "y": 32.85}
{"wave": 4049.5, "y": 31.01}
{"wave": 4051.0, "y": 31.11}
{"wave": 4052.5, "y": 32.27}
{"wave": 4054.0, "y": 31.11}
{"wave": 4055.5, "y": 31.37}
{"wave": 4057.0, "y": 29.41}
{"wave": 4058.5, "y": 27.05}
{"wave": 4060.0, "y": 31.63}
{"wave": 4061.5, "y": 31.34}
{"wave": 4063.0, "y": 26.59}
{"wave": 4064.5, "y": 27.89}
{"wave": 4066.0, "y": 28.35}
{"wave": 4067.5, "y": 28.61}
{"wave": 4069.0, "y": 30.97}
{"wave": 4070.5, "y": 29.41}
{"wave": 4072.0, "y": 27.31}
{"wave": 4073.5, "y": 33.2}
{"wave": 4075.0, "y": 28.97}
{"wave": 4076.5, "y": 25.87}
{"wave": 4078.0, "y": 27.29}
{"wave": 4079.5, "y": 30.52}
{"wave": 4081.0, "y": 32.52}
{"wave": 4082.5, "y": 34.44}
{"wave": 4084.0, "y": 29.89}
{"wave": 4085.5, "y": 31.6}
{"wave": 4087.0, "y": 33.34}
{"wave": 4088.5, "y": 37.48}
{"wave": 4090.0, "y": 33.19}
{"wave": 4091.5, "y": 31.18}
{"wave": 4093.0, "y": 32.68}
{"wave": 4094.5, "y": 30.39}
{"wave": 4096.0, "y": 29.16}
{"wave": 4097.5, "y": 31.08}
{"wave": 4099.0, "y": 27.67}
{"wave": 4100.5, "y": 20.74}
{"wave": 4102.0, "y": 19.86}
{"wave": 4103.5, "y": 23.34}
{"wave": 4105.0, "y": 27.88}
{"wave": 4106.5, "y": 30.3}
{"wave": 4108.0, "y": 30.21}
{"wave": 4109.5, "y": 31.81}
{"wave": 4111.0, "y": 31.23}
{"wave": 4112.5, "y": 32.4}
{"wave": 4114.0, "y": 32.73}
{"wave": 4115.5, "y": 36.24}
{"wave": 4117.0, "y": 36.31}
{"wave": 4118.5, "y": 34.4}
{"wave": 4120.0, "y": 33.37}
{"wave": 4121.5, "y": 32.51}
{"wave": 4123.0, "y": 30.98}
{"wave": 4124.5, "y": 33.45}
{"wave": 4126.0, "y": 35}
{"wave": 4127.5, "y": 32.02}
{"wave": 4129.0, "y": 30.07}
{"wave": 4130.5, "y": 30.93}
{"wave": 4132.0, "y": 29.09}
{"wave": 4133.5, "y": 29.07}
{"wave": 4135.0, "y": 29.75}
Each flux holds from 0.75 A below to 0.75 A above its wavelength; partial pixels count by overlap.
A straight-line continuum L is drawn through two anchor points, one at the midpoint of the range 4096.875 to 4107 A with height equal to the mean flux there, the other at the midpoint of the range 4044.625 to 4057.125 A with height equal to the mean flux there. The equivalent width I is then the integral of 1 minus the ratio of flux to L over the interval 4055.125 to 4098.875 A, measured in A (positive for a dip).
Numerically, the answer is -4.0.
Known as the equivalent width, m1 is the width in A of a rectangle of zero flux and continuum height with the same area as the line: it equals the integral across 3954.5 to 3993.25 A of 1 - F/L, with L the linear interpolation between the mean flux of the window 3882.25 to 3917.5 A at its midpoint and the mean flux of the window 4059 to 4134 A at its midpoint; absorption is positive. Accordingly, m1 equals 5.33 A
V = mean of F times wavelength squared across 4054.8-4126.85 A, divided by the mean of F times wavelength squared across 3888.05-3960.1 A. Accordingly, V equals 1.56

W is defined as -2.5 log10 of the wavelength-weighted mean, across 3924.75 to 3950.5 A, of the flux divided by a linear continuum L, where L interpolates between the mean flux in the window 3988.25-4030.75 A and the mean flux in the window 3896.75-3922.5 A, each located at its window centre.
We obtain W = 0.472 mag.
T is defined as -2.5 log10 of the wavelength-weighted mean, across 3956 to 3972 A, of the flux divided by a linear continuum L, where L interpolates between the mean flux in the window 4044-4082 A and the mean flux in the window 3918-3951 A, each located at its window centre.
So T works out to 0.282 mag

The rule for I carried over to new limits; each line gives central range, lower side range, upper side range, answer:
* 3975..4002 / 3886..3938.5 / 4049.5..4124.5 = -4.43 A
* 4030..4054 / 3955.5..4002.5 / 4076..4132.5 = -2.77 A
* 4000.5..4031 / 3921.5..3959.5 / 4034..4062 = -3.92 A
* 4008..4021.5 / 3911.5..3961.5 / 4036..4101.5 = -2.49 A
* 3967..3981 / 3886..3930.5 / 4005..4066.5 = 4.87 A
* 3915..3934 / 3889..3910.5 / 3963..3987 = 3.10 A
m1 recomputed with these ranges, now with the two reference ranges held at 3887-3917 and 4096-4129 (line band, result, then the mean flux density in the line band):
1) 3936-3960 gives 2.2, 22.4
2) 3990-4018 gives -3.5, 30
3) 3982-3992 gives -1.1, 29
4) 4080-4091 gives -1.3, 33.1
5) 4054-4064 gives -0.3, 29.6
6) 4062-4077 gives 0.1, 28.8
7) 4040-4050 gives -0.4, 29.3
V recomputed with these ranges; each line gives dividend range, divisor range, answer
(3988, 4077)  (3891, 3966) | 1.51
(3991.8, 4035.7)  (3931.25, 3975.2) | 1.79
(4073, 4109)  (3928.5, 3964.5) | 1.68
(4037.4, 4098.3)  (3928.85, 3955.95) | 1.81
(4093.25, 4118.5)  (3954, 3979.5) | 1.72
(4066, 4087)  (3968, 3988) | 1.45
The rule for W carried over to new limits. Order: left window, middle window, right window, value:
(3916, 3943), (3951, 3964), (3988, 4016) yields -0.09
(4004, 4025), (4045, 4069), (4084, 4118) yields 0.03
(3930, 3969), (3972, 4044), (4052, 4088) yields -0.23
